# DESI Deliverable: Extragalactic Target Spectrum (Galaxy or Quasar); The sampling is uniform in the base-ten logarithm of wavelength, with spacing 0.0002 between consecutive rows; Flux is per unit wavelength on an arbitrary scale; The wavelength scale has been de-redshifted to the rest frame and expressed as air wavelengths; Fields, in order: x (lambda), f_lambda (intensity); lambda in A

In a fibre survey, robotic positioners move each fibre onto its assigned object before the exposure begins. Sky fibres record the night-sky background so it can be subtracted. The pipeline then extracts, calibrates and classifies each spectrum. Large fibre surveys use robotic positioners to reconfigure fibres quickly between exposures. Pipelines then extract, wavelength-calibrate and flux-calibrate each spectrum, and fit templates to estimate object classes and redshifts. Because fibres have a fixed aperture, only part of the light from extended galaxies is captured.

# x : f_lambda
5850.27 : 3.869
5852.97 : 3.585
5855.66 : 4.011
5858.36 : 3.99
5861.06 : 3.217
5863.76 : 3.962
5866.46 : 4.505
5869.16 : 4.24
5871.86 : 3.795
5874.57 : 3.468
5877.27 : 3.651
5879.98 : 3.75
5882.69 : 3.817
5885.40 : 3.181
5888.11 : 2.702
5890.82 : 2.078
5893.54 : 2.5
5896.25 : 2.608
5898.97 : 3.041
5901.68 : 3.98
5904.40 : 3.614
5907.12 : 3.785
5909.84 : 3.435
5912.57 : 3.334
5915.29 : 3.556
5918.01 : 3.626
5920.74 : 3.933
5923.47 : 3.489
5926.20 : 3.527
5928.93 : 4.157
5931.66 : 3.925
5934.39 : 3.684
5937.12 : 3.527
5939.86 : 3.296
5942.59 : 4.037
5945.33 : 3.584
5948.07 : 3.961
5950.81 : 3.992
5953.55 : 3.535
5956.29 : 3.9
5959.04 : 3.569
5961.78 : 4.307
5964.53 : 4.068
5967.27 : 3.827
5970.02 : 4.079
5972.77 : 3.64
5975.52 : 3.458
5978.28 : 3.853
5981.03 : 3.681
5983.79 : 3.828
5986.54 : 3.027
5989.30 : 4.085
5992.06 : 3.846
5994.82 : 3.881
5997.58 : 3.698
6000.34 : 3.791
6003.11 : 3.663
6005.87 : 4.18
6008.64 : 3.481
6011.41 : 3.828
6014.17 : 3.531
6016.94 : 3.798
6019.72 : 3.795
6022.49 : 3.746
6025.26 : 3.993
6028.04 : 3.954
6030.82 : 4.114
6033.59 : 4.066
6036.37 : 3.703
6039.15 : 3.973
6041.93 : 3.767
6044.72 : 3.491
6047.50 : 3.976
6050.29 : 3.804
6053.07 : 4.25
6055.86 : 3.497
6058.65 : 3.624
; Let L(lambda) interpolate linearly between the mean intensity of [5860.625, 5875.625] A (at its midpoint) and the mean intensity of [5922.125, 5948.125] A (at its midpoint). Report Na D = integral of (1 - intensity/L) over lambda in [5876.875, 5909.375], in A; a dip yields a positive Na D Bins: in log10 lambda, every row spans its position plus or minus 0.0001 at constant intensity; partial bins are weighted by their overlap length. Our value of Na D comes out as 5.22 A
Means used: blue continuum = 3.91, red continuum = 3.71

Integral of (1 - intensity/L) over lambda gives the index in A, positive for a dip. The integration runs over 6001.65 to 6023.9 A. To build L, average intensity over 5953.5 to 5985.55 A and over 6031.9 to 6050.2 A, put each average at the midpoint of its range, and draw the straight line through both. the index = 0.42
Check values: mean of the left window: 3.81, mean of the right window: 3.83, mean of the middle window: 3.75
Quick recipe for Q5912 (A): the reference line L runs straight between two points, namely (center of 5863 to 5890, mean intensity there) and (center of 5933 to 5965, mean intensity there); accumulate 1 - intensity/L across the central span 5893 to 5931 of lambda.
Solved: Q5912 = 2.30 A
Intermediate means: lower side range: 3.67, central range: 3.5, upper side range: 3.78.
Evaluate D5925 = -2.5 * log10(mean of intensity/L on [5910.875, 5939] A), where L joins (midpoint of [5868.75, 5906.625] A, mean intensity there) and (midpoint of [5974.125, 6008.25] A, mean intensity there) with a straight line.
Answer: -0.06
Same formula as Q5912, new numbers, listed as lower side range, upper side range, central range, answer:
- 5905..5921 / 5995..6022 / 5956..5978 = -1.01 A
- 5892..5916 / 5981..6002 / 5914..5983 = -4.92 A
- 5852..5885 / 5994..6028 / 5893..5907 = 2.09 A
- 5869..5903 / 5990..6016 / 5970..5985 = -0.26 A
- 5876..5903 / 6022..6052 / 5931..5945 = -1.24 A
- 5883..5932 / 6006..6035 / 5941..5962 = -1.67 A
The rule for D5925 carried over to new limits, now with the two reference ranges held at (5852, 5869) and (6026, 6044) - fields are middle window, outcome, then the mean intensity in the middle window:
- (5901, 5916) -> 0.09 mag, 3.6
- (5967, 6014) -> 0.05 mag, 3.75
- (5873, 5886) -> 0.09 mag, 3.6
